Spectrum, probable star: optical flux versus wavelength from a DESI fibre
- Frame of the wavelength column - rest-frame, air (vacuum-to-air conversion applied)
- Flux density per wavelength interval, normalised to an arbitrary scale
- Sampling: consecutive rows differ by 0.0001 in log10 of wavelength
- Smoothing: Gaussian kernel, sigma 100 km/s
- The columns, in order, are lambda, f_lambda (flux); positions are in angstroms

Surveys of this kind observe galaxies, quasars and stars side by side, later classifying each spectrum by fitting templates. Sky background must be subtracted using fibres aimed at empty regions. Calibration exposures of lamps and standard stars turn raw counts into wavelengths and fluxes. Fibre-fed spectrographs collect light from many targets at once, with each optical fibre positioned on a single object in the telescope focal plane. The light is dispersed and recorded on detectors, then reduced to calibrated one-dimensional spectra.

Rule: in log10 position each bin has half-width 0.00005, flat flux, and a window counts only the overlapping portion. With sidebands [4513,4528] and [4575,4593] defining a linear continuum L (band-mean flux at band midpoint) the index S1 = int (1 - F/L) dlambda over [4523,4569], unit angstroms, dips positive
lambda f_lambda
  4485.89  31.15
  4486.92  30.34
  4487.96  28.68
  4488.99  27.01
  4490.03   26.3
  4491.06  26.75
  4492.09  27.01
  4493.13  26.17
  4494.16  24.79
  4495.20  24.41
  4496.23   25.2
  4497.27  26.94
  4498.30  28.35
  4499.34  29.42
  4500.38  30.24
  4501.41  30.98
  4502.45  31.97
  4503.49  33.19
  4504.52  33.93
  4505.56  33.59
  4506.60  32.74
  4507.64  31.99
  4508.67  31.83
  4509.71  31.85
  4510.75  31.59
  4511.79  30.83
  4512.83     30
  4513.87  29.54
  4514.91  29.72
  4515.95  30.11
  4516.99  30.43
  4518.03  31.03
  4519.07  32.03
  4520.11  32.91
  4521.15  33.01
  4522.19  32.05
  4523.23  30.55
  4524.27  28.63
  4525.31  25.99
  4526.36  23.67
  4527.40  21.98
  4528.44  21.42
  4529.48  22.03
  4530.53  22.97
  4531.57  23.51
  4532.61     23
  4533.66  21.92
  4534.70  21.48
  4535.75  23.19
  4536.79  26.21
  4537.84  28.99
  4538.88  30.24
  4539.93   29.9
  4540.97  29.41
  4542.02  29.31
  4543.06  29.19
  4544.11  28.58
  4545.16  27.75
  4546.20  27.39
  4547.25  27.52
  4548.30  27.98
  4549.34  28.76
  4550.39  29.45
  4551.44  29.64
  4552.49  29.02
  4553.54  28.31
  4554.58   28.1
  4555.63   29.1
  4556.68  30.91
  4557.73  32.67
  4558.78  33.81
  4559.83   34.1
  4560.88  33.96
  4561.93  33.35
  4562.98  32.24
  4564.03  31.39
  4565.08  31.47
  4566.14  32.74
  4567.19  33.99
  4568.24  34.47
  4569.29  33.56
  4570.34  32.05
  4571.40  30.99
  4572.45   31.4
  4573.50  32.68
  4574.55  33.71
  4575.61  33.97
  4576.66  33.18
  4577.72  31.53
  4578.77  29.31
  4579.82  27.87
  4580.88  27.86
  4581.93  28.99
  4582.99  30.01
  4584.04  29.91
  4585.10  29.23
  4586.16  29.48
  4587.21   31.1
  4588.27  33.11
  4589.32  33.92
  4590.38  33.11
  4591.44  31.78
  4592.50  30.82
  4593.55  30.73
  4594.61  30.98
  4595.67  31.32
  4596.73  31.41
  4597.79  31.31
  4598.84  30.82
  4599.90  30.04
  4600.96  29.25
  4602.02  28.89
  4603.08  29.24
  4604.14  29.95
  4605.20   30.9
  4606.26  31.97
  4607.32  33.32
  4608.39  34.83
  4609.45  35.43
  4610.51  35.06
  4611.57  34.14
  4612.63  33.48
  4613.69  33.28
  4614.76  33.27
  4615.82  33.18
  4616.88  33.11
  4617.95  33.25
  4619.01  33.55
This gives 2.42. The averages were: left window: 29.4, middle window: 28.4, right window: 30.9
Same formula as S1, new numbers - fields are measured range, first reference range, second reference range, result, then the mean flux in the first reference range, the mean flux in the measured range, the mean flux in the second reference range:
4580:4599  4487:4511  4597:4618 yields 0.5 angstroms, 29.3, 30.8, 32.2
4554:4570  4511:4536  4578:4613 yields -1.6 angstroms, 27.2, 32.4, 31.2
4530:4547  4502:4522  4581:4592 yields 2.7 angstroms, 31.7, 26.5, 30.9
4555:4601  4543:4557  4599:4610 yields -2.4 angstroms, 28.6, 31.6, 31.4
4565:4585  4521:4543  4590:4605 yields -1.7 angstroms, 26.1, 31.5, 30.7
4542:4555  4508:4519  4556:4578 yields 1.4 angstroms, 30.8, 28.5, 32.7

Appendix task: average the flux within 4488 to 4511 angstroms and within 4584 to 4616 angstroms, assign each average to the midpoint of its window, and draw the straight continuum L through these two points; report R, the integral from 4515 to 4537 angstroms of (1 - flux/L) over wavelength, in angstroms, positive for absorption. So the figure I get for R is 2.4 angstroms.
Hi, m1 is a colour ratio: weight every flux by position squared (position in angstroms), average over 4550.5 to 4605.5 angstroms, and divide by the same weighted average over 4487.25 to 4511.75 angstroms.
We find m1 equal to 1.10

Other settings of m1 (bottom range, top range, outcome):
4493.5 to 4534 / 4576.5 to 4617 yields 1.13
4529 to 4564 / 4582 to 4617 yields 1.14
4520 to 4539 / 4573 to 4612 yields 1.25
